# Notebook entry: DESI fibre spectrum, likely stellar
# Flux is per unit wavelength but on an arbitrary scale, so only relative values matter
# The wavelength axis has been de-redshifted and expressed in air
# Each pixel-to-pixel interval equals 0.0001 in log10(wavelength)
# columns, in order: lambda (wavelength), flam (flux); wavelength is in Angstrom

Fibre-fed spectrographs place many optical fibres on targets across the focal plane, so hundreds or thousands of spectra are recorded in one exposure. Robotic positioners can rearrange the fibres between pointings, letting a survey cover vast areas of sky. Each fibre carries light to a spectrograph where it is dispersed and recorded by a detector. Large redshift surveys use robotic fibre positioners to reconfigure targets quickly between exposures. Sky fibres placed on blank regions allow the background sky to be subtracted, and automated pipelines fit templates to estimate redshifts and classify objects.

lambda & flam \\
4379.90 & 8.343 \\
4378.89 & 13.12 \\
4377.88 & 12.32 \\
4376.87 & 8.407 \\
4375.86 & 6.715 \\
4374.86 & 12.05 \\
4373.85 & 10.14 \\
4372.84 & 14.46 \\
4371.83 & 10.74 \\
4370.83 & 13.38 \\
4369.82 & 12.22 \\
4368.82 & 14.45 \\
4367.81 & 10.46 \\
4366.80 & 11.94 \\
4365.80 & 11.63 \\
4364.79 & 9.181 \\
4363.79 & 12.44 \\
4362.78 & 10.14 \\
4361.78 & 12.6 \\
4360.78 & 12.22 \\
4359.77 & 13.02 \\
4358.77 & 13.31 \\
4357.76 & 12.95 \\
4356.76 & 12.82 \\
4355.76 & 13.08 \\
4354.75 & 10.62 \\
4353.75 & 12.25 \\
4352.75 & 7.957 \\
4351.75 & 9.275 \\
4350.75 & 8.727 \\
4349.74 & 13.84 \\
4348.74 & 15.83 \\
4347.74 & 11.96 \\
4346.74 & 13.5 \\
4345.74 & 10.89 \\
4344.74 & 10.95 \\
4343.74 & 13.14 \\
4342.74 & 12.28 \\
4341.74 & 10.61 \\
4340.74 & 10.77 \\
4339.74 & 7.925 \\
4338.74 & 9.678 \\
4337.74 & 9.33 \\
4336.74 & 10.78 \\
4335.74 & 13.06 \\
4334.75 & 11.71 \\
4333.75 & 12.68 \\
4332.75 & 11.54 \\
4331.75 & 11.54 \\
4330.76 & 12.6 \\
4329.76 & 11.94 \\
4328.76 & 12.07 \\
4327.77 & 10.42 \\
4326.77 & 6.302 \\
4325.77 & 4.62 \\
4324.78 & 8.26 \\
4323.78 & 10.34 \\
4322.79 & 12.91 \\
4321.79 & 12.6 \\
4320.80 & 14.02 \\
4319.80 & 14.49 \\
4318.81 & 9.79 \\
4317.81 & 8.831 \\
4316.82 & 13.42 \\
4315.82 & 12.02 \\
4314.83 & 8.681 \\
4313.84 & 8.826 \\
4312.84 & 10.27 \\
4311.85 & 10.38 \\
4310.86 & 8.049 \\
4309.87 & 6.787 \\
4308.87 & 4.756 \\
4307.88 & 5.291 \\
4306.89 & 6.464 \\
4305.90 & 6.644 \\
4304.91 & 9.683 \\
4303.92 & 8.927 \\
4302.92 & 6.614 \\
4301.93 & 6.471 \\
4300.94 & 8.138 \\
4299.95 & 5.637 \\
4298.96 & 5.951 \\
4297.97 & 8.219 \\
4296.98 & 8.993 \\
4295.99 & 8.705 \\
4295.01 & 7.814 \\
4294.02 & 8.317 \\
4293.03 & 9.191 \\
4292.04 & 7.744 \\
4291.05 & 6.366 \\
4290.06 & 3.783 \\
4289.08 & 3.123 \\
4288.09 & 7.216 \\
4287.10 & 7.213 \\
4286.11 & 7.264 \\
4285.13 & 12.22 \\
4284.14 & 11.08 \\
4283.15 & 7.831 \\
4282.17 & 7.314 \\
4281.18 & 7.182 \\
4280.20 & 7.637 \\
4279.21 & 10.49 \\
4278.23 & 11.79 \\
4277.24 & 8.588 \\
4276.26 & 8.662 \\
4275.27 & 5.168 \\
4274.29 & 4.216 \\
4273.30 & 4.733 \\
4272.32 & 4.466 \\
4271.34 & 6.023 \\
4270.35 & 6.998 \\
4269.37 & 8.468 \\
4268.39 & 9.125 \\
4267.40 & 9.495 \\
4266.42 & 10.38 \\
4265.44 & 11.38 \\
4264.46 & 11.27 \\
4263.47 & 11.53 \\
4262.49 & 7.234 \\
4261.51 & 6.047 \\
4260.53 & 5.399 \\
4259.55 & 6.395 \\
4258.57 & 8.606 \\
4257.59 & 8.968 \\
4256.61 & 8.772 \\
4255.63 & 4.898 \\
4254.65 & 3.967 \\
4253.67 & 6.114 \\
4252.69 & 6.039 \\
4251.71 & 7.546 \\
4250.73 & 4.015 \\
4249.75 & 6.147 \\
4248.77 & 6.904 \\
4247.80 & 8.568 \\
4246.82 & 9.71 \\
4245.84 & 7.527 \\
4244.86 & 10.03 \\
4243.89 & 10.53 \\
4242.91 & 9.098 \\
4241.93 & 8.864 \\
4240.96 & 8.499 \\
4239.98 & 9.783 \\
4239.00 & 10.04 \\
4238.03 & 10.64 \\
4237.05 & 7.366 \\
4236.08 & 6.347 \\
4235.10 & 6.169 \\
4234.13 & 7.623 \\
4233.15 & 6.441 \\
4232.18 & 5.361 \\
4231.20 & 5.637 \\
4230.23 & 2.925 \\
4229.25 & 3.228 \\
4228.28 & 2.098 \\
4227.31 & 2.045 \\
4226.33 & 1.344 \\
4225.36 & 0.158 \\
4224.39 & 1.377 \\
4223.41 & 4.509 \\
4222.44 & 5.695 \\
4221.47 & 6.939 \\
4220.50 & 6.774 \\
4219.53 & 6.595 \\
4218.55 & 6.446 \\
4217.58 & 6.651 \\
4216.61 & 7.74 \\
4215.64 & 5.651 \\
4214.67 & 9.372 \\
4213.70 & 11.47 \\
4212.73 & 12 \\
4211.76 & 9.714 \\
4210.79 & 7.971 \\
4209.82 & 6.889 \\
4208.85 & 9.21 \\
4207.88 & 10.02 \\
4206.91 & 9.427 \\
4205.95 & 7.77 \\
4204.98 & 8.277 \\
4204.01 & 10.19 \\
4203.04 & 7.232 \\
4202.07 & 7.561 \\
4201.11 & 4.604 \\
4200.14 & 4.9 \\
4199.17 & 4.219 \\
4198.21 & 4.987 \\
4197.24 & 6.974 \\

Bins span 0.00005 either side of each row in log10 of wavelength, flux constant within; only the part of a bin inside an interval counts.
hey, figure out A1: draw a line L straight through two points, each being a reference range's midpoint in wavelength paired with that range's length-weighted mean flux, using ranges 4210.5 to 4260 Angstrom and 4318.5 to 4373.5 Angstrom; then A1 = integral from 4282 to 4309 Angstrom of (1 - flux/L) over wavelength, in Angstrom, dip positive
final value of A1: 5.5 Angstrom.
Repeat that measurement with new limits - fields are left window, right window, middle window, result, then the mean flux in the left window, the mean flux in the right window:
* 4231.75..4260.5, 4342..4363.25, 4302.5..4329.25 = 3.0 Angstrom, 7.59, 12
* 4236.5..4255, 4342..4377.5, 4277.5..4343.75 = 6.3 Angstrom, 7.99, 11.7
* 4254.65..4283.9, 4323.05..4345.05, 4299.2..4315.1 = 3.2 Angstrom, 7.86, 10.6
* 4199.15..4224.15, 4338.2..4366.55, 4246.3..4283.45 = 6.2 Angstrom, 7.61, 11.6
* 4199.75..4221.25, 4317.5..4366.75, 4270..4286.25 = 3.3 Angstrom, 8.02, 11.3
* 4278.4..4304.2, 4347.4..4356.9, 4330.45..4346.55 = -0.8 Angstrom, 7.71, 11.6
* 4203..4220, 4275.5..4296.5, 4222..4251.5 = 7.2 Angstrom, 8.51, 8.04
